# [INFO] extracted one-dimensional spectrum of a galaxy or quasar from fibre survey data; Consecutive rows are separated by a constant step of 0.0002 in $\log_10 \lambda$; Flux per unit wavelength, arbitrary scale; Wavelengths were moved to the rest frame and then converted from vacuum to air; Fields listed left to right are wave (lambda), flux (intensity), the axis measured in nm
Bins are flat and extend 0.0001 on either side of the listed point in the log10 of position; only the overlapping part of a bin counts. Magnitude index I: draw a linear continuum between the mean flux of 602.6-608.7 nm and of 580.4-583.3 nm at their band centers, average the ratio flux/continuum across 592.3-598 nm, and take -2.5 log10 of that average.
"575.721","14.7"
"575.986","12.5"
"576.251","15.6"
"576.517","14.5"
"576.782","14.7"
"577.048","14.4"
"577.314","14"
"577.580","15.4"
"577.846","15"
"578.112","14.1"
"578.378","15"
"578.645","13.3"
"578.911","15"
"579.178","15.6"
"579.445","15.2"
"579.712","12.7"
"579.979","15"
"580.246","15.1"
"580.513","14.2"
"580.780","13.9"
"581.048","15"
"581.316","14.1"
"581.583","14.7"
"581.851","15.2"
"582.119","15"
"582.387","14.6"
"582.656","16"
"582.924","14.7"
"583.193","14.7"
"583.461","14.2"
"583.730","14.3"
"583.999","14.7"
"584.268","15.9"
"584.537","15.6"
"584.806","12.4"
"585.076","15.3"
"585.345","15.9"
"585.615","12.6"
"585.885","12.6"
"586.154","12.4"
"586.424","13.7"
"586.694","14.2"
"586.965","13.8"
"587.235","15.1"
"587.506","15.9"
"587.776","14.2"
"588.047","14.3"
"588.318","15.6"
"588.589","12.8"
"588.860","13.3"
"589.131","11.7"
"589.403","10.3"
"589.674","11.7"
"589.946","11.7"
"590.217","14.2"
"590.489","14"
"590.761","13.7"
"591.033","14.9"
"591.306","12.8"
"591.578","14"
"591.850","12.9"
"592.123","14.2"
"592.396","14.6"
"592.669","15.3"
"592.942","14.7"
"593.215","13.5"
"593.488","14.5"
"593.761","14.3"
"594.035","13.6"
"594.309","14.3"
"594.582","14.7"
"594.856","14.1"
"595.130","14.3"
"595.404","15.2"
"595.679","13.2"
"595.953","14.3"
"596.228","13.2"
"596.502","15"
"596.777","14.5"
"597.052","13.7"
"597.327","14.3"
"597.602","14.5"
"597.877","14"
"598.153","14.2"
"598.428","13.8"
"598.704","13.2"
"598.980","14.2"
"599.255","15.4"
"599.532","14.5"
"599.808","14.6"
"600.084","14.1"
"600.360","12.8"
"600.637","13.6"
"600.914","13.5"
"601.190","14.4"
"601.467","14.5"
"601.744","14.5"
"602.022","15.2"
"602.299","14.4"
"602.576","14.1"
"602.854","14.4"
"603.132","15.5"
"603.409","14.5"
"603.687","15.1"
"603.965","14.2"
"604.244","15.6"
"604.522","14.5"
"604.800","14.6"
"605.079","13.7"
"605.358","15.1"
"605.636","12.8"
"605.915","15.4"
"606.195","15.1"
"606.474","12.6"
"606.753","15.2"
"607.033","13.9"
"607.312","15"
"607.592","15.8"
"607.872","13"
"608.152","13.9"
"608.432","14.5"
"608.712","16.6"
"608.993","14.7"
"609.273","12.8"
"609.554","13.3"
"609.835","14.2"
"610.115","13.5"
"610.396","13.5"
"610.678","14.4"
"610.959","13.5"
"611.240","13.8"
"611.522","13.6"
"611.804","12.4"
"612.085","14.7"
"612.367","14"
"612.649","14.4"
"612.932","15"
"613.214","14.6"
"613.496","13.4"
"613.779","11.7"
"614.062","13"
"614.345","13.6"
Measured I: 0.03 mag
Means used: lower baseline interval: 14.7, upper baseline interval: 14.5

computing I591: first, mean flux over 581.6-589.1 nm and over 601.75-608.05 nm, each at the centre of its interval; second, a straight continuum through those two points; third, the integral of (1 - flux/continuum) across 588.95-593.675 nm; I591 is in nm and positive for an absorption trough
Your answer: 0.31 nm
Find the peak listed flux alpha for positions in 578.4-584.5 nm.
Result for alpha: 16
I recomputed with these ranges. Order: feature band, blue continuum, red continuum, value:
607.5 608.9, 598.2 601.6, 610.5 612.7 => -0.063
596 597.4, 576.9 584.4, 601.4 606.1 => 0.036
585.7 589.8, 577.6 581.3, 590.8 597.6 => 0.071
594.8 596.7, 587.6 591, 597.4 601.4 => -0.034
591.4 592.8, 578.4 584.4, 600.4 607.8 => 0.033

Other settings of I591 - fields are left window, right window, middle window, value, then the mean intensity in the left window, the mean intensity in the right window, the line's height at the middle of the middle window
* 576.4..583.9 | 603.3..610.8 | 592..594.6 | 0.02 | 14.6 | 14.3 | 14.5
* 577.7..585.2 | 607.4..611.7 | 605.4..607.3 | -0.02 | 14.7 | 14.1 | 14.1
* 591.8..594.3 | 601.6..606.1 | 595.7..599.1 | 0.08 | 14.2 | 14.6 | 14.4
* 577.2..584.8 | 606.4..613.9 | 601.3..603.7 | -0.08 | 14.7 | 14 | 14.2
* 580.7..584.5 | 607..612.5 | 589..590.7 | 0.27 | 14.8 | 14.1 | 14.6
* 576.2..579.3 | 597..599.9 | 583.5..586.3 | 0.07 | 14.7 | 14.2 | 14.5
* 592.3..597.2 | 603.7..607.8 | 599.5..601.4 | 0.06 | 14.3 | 14.5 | 14.4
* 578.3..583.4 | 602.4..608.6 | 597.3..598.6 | 0.04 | 14.7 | 14.5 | 14.5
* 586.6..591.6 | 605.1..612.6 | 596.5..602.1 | -0.13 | 13.6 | 14.1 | 13.9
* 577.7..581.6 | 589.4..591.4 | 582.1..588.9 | -0.31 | 14.5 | 13.1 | 13.7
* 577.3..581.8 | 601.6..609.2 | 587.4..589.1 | 0.05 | 14.6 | 14.6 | 14.6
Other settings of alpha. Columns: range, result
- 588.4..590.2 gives 13.3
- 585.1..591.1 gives 15.9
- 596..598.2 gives 15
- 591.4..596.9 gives 15.3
